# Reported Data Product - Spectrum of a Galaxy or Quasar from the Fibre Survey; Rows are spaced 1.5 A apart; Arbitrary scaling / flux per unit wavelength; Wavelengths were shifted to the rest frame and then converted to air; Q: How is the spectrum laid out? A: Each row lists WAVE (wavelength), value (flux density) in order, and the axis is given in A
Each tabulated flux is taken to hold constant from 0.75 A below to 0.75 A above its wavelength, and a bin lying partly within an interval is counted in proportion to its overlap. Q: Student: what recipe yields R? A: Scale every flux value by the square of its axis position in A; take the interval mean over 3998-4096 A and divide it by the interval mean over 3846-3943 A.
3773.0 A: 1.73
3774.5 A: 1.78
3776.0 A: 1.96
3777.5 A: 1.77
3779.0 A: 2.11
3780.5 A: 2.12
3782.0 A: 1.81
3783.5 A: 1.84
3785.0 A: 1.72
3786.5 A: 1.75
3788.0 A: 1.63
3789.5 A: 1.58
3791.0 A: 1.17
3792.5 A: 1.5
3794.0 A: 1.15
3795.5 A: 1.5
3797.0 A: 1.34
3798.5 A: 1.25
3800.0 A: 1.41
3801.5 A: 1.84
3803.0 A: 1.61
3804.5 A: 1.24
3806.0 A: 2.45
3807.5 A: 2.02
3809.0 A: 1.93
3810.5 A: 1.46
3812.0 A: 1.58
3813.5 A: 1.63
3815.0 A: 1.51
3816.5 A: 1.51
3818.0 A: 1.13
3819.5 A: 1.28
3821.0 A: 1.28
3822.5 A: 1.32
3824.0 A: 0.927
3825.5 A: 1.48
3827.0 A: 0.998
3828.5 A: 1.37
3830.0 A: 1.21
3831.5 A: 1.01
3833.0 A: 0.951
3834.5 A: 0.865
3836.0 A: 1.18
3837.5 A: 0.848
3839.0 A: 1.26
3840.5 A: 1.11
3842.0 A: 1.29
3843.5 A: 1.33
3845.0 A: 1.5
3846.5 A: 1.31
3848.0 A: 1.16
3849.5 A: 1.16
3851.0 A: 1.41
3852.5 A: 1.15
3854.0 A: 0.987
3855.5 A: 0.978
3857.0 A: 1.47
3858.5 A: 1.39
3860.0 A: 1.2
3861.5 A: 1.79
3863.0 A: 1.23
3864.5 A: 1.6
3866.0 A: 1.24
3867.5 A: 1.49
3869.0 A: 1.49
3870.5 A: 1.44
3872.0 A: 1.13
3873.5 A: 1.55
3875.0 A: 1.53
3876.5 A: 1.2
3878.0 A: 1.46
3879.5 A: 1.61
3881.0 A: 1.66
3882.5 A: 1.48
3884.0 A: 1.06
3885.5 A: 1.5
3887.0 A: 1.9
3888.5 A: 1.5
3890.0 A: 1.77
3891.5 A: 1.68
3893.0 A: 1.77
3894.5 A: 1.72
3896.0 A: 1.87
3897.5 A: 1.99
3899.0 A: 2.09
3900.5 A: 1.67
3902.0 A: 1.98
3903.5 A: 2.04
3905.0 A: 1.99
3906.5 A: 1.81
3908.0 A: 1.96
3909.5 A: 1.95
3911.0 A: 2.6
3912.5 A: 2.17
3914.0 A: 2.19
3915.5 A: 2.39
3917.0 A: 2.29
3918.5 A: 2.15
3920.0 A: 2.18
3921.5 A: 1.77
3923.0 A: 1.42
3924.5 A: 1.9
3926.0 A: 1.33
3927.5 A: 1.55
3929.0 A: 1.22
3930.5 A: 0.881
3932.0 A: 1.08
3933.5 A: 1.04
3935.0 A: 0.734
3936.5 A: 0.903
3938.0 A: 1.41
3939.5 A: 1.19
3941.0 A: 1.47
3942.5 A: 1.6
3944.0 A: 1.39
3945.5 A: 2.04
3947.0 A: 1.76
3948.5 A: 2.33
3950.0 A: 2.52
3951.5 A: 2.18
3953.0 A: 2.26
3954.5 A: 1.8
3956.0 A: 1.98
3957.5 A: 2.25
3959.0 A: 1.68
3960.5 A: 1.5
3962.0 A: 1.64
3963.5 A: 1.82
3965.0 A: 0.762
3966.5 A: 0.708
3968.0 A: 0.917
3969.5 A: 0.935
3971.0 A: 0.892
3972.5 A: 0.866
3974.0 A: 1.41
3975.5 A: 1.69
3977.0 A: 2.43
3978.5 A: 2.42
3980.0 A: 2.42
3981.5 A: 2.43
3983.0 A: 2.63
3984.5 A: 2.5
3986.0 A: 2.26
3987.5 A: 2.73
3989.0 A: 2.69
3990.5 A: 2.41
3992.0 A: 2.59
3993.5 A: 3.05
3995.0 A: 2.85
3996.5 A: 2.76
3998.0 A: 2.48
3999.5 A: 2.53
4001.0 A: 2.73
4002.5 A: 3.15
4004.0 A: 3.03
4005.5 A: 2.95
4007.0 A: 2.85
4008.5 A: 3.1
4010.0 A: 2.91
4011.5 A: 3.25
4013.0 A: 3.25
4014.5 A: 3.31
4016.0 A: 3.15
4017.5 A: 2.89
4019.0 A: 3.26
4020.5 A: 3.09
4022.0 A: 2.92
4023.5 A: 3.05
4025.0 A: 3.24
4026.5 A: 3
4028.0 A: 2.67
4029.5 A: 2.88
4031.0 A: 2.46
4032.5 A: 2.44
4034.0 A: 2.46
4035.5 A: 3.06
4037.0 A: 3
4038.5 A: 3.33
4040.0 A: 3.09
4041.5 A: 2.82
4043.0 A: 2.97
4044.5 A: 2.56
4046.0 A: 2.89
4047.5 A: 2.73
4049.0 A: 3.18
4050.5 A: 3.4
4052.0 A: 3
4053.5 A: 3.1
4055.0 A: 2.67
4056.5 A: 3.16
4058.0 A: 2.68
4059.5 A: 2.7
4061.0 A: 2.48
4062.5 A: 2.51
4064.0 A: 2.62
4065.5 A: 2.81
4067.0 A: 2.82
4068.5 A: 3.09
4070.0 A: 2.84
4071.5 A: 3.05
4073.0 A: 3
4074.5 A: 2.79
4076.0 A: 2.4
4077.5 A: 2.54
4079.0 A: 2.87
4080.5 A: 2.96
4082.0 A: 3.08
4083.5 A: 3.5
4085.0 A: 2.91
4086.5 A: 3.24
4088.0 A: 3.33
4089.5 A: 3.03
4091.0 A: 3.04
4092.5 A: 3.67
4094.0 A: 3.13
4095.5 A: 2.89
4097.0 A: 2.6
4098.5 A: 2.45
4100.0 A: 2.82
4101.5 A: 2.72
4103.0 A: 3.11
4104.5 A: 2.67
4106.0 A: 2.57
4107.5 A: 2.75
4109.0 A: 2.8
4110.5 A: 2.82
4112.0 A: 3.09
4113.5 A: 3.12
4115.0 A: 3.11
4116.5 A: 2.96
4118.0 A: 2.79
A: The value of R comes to 2.03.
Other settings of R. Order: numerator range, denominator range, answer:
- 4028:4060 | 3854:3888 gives 2.22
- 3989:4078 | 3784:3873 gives 2.34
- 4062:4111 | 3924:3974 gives 2.11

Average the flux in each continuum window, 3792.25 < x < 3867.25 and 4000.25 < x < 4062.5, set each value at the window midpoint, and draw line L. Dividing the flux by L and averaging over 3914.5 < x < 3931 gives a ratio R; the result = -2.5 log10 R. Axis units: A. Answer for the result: 0.18 mag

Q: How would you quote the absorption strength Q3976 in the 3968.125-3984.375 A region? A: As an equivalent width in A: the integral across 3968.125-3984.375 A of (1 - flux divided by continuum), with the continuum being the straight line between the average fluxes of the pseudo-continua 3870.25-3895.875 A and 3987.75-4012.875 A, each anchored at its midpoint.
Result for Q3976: 4.9 A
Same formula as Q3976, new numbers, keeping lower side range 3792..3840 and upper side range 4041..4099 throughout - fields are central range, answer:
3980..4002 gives -1.6 A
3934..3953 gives 4.5 A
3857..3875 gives 2.7 A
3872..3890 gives 2.8 A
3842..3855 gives 2.7 A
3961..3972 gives 5.7 A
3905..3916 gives -1.1 A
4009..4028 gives -3.6 A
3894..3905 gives -0.2 A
